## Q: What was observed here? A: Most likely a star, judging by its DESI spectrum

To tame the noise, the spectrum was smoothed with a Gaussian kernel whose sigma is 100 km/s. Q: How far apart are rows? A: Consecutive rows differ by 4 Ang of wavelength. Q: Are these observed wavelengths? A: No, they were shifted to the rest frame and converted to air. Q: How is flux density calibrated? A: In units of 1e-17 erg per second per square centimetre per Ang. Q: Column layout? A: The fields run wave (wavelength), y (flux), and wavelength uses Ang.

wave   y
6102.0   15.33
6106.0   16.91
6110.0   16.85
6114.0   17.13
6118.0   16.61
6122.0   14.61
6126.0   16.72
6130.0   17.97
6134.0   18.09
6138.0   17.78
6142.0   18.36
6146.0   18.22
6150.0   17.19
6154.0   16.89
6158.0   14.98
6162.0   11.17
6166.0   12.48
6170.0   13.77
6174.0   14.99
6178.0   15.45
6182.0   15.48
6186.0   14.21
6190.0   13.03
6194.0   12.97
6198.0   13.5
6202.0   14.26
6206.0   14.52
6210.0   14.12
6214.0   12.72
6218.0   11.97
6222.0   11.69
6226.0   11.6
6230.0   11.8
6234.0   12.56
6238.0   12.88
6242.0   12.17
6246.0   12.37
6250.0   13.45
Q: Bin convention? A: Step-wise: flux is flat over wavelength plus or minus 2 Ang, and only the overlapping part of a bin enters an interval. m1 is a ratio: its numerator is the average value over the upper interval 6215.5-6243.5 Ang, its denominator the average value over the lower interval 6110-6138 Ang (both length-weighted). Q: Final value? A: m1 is 0.72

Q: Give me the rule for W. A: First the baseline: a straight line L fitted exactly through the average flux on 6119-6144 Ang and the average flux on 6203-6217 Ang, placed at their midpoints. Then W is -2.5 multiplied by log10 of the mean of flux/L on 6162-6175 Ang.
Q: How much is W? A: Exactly 0.173 mag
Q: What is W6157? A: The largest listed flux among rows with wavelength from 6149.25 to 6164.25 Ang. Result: 17.19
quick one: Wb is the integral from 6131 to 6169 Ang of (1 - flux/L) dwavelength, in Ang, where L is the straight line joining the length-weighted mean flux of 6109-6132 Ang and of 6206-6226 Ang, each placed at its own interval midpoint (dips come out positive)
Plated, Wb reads -1.6 Ang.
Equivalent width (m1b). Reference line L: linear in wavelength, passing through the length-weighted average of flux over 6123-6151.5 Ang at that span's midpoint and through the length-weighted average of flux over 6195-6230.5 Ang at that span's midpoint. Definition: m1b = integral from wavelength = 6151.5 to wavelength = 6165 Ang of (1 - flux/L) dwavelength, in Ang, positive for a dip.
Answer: 1.7 Ang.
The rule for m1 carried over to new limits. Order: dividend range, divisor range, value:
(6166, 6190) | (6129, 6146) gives 0.80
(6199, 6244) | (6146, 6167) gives 0.85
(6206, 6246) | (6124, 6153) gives 0.70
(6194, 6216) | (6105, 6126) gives 0.84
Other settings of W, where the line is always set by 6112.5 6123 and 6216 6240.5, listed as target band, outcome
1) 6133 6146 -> -0.18 mag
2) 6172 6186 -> -0.09 mag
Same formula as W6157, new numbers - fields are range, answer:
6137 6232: 18.36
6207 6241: 14.12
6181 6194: 15.48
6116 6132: 17.97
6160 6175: 14.99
